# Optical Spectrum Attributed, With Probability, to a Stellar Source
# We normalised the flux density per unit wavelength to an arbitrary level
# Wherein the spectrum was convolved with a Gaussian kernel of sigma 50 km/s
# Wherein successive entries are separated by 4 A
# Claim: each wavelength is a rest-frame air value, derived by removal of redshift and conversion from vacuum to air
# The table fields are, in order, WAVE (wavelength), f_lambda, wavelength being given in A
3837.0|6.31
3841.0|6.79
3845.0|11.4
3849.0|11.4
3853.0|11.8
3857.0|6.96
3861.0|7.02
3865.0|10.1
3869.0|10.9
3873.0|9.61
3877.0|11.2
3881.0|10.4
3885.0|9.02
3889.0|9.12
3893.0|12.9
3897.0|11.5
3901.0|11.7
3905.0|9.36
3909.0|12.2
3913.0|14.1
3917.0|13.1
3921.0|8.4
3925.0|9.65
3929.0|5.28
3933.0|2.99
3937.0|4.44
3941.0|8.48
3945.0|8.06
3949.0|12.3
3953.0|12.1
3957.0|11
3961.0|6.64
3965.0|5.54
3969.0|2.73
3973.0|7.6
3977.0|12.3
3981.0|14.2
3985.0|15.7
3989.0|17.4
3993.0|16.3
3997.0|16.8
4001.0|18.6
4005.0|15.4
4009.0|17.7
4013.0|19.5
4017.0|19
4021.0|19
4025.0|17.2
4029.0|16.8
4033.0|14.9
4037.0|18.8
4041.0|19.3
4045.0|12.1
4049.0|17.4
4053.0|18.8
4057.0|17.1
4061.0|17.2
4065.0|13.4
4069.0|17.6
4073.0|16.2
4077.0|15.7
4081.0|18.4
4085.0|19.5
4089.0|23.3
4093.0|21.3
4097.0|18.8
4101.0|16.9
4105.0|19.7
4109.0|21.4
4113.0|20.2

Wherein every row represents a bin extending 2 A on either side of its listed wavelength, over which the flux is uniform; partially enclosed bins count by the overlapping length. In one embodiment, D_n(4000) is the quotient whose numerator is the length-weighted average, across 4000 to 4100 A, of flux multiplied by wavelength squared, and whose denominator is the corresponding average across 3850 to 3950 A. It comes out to 1.99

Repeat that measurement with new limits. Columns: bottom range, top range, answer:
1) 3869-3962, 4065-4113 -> 2.10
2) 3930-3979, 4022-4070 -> 2.25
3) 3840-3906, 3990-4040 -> 1.86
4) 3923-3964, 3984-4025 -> 2.25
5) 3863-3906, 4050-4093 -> 1.86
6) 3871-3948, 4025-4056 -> 1.89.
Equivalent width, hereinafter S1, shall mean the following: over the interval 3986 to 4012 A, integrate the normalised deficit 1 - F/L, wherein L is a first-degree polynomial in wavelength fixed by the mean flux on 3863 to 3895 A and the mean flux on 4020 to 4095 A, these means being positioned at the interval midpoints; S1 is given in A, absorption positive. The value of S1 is -3.2 A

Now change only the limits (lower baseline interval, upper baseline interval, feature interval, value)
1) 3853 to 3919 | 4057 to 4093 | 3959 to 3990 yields 9.00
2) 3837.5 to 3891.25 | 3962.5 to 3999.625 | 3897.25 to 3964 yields 9.71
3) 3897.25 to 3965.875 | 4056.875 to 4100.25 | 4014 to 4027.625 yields -3.58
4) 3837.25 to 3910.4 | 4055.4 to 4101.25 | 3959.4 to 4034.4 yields 3.03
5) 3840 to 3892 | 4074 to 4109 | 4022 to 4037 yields -0.16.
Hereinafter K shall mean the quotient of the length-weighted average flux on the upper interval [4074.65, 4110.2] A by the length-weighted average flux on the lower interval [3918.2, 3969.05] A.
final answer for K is 2.49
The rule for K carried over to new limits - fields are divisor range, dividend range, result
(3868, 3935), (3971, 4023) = 1.60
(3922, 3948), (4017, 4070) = 2.50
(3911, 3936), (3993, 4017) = 2.01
